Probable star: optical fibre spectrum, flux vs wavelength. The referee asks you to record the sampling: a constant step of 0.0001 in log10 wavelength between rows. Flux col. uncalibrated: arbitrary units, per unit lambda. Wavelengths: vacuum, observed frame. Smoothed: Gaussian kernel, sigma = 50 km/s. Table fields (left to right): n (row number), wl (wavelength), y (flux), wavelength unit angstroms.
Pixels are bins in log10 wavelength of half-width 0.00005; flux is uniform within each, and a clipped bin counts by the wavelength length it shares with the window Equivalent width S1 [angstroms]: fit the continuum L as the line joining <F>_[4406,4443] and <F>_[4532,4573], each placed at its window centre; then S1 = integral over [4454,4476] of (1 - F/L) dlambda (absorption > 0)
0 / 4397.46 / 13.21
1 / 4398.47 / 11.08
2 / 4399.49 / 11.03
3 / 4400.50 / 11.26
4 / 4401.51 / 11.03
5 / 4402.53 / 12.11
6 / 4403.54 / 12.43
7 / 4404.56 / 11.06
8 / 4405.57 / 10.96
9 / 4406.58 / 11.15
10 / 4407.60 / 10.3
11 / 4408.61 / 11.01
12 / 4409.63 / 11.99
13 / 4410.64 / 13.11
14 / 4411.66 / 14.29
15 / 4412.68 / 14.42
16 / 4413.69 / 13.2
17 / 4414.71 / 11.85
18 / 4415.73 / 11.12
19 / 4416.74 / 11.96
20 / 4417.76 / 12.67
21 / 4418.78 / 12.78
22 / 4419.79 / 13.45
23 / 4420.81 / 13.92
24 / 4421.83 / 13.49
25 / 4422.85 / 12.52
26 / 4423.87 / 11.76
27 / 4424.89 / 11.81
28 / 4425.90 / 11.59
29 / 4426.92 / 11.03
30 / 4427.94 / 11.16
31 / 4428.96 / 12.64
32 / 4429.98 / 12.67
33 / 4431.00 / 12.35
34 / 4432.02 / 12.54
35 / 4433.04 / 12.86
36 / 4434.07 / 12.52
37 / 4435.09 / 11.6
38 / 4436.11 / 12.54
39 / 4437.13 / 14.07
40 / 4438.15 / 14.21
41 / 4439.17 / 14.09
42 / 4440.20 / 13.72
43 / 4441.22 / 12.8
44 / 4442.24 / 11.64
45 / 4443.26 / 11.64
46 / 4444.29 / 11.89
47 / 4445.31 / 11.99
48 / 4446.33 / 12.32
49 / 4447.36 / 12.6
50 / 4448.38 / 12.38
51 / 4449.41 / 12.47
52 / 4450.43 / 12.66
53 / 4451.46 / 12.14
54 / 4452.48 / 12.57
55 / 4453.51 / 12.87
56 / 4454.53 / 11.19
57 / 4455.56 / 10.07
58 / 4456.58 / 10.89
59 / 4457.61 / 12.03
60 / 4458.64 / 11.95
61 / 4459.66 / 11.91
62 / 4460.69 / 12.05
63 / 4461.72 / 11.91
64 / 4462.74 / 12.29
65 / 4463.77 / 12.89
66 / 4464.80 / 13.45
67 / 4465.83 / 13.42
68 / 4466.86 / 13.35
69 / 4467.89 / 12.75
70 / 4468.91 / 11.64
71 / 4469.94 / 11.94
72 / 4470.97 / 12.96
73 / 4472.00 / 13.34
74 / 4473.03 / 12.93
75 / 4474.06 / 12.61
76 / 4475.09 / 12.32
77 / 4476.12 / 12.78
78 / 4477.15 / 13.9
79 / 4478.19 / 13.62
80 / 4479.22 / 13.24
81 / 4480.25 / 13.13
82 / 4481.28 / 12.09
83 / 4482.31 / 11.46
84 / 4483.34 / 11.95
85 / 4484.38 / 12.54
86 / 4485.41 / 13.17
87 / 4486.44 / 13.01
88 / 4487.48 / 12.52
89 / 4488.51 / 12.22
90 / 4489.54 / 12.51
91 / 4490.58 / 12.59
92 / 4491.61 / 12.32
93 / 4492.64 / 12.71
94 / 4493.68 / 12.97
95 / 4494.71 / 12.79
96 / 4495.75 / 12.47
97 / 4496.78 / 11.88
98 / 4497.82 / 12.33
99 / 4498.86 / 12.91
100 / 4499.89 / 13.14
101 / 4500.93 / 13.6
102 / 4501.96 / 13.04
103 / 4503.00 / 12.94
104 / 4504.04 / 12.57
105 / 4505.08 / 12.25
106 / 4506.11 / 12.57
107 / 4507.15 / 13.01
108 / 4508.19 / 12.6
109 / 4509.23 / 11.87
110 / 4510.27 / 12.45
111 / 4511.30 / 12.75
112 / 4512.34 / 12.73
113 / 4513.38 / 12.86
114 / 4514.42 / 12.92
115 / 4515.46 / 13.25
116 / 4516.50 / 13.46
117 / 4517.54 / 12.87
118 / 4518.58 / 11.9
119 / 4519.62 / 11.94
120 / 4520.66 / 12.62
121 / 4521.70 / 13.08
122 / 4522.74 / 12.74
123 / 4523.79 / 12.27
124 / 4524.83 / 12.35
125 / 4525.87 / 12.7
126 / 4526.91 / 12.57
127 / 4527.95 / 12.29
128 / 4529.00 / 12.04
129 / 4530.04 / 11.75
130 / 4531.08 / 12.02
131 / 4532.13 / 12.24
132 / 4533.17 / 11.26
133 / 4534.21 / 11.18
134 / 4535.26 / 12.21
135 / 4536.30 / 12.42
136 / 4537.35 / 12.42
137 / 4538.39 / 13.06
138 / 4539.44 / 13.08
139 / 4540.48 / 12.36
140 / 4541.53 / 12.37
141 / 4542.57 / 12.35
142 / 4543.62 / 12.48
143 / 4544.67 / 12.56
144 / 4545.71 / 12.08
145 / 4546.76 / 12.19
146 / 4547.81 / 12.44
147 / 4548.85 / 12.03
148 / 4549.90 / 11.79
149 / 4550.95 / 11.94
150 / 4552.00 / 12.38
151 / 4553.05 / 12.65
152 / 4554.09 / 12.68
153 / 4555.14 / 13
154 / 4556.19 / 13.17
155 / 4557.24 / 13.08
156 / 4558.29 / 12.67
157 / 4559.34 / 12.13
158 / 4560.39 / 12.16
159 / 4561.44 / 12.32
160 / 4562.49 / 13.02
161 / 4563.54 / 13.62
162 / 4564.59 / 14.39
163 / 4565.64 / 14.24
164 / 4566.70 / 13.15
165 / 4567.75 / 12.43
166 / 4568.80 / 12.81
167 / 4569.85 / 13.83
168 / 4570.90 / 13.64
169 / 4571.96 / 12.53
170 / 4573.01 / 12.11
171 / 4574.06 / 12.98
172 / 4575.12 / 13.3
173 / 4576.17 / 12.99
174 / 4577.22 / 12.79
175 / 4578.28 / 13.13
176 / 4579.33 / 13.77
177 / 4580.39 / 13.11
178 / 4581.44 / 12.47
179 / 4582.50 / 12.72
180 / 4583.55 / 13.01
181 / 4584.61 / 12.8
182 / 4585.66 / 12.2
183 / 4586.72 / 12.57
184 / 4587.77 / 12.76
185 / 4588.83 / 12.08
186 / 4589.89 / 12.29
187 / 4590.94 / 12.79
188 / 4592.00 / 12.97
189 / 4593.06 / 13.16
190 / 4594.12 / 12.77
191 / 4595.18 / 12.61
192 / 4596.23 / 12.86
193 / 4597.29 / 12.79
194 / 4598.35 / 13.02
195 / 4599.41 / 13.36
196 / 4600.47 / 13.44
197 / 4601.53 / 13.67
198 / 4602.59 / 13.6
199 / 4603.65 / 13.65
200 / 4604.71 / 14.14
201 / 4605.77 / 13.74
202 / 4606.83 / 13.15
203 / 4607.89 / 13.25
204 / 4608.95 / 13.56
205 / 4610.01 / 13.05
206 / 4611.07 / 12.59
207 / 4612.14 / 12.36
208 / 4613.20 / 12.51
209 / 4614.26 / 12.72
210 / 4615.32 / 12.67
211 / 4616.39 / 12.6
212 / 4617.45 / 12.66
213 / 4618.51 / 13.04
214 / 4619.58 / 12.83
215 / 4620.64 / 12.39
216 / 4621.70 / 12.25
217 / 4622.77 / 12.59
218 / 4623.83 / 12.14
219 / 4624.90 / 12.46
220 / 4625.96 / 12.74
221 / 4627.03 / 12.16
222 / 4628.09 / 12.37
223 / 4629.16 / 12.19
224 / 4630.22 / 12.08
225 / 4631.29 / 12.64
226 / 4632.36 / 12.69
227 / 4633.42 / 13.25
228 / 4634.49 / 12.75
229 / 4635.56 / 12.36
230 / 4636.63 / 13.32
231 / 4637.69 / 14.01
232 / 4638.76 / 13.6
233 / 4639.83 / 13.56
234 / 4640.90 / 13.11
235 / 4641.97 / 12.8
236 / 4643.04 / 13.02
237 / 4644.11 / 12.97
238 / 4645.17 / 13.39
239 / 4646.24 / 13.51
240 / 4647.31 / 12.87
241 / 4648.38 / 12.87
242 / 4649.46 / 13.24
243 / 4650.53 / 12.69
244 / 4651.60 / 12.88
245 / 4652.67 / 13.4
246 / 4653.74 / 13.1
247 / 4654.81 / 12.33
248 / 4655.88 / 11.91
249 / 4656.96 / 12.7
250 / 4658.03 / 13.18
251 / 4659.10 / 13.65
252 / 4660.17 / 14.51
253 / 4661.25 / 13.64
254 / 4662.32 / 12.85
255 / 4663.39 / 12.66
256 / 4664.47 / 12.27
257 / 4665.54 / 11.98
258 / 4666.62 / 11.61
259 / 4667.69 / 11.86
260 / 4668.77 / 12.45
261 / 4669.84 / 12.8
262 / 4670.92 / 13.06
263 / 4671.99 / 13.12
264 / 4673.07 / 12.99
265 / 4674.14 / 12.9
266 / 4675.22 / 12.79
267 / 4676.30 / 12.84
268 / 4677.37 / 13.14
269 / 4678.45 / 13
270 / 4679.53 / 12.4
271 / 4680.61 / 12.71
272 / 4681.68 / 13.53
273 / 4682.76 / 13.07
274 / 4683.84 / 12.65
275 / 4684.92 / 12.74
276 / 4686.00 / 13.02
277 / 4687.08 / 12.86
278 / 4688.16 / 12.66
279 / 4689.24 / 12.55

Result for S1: 0.5 angstroms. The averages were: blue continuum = 12.5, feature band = 12.3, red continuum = 12.6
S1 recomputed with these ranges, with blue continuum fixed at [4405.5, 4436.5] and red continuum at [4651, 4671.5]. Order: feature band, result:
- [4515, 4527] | -0.1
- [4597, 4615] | -0.8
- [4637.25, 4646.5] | -0.4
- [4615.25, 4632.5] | 0.3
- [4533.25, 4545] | 0.2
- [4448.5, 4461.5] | 0.5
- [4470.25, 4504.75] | -0.8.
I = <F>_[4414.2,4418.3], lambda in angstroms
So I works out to 11.9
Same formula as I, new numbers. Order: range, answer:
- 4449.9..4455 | 12.3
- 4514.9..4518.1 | 13.2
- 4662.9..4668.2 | 12.1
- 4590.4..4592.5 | 12.9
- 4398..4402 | 11.1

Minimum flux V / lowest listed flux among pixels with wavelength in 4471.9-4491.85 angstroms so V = 11.46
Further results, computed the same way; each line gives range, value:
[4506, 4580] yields 11.18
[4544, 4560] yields 11.79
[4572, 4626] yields 12.08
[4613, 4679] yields 11.61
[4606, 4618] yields 12.36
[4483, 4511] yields 11.87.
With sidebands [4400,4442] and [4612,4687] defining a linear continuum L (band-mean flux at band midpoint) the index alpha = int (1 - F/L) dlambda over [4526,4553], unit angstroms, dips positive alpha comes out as 0.81 angstroms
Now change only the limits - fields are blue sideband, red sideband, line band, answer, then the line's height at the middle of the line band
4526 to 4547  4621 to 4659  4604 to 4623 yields -0.3 angstroms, 12.7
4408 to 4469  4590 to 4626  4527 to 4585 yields 0.6 angstroms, 12.8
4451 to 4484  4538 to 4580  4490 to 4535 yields 0.3 angstroms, 12.6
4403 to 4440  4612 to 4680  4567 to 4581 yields -0.4 angstroms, 12.7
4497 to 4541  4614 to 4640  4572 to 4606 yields -0.9 angstroms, 12.6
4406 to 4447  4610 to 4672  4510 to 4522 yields -0.1 angstroms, 12.6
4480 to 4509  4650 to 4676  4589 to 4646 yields -0.7 angstroms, 12.8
